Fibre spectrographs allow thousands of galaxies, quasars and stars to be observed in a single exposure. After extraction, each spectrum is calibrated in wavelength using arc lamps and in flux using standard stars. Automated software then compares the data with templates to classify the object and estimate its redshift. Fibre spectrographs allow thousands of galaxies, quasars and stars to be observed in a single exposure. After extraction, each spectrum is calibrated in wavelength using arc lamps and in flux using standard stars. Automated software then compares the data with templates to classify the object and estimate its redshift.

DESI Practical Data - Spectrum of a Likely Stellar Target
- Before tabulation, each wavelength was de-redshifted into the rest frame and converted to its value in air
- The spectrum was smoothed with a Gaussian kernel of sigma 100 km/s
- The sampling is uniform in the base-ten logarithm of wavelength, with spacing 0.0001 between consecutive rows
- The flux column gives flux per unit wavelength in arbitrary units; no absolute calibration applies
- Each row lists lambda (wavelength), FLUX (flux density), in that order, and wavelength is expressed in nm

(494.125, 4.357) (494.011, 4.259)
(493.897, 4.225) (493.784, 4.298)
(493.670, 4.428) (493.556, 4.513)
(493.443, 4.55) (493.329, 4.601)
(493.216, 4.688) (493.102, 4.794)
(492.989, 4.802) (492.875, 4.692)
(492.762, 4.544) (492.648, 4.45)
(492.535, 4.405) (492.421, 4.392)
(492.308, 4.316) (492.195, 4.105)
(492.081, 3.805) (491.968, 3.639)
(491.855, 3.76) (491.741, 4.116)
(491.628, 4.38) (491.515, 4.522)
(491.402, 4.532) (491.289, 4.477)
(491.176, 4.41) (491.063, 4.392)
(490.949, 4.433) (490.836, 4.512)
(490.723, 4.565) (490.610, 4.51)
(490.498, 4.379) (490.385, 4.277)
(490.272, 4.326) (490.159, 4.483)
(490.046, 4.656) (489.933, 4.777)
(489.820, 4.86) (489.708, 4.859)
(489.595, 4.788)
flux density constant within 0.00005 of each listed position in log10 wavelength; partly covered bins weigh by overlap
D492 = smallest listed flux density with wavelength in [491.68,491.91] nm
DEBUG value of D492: 3.76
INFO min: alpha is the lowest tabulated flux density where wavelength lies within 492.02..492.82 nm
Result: 3.805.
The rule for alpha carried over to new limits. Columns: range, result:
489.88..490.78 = 4.277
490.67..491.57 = 4.392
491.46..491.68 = 4.38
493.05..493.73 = 4.428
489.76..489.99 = 4.777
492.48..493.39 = 4.405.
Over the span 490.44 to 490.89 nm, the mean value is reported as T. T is 4.5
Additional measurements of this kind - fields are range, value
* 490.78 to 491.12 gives 4.43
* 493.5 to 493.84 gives 4.4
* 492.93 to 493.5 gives 4.69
